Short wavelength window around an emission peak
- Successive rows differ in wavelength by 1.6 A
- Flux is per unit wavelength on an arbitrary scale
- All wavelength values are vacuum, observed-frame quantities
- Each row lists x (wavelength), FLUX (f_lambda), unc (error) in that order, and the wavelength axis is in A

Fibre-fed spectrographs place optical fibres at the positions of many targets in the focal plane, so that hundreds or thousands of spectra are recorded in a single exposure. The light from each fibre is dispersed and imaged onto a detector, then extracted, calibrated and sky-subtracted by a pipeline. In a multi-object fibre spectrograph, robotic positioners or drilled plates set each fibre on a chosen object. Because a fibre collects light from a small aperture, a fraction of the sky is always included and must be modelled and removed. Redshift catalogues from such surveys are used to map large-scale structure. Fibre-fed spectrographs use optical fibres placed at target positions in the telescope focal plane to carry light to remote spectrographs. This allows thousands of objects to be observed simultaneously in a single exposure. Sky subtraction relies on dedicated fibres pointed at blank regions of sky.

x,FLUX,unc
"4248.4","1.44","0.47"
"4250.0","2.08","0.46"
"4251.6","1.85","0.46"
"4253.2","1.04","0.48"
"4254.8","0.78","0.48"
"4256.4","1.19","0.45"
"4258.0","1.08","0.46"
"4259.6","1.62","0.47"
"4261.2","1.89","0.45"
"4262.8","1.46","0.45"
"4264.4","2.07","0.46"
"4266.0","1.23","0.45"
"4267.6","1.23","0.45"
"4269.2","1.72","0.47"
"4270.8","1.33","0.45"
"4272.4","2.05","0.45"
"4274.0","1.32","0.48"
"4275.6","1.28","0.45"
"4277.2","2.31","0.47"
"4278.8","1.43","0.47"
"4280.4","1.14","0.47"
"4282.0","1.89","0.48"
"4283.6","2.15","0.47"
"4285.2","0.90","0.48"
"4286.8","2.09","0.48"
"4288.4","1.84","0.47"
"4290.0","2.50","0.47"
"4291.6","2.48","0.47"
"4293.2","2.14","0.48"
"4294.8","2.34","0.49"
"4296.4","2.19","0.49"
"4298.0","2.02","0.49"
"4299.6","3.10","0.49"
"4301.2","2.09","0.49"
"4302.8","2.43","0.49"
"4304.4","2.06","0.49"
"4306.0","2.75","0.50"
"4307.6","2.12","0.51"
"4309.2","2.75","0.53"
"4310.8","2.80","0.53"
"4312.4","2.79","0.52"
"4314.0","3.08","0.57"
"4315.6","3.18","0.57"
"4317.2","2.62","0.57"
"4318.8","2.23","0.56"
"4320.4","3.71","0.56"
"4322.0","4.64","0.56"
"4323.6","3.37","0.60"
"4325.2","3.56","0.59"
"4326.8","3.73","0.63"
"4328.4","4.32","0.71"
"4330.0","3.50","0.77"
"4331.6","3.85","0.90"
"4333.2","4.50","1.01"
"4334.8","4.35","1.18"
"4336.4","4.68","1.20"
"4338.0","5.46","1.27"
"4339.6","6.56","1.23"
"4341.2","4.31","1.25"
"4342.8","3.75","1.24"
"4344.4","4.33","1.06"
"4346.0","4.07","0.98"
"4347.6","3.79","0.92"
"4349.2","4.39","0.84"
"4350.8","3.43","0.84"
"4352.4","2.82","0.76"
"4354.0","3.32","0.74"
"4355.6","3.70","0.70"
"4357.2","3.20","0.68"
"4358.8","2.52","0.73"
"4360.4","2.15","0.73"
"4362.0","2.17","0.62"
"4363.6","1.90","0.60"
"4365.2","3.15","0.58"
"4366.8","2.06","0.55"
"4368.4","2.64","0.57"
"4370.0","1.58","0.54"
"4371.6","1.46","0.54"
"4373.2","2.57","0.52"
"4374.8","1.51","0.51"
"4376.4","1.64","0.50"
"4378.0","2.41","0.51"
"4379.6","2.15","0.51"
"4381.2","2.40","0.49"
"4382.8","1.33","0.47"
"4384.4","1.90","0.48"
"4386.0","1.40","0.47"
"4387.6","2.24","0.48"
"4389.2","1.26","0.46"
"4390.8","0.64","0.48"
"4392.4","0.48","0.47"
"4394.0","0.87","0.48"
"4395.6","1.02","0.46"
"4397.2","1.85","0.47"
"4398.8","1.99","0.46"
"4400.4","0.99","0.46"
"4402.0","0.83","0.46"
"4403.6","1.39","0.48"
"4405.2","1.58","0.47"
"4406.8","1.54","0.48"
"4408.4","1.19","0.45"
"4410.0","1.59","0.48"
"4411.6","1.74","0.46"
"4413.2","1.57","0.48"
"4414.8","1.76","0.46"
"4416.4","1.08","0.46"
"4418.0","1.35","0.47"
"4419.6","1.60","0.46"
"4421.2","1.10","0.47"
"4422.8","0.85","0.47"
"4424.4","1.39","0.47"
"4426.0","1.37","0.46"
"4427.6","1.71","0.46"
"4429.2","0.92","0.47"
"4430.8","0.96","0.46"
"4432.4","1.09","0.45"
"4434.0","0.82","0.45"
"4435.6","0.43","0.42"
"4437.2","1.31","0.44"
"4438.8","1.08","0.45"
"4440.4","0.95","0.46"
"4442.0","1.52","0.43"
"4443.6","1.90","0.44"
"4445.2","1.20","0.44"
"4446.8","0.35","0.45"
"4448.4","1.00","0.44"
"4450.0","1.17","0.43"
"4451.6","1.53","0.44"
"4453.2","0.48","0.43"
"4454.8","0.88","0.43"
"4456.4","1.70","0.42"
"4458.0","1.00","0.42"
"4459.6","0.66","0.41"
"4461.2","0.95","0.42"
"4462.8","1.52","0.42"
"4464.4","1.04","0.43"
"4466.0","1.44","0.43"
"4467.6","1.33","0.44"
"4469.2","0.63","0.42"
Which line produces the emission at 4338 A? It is C IV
